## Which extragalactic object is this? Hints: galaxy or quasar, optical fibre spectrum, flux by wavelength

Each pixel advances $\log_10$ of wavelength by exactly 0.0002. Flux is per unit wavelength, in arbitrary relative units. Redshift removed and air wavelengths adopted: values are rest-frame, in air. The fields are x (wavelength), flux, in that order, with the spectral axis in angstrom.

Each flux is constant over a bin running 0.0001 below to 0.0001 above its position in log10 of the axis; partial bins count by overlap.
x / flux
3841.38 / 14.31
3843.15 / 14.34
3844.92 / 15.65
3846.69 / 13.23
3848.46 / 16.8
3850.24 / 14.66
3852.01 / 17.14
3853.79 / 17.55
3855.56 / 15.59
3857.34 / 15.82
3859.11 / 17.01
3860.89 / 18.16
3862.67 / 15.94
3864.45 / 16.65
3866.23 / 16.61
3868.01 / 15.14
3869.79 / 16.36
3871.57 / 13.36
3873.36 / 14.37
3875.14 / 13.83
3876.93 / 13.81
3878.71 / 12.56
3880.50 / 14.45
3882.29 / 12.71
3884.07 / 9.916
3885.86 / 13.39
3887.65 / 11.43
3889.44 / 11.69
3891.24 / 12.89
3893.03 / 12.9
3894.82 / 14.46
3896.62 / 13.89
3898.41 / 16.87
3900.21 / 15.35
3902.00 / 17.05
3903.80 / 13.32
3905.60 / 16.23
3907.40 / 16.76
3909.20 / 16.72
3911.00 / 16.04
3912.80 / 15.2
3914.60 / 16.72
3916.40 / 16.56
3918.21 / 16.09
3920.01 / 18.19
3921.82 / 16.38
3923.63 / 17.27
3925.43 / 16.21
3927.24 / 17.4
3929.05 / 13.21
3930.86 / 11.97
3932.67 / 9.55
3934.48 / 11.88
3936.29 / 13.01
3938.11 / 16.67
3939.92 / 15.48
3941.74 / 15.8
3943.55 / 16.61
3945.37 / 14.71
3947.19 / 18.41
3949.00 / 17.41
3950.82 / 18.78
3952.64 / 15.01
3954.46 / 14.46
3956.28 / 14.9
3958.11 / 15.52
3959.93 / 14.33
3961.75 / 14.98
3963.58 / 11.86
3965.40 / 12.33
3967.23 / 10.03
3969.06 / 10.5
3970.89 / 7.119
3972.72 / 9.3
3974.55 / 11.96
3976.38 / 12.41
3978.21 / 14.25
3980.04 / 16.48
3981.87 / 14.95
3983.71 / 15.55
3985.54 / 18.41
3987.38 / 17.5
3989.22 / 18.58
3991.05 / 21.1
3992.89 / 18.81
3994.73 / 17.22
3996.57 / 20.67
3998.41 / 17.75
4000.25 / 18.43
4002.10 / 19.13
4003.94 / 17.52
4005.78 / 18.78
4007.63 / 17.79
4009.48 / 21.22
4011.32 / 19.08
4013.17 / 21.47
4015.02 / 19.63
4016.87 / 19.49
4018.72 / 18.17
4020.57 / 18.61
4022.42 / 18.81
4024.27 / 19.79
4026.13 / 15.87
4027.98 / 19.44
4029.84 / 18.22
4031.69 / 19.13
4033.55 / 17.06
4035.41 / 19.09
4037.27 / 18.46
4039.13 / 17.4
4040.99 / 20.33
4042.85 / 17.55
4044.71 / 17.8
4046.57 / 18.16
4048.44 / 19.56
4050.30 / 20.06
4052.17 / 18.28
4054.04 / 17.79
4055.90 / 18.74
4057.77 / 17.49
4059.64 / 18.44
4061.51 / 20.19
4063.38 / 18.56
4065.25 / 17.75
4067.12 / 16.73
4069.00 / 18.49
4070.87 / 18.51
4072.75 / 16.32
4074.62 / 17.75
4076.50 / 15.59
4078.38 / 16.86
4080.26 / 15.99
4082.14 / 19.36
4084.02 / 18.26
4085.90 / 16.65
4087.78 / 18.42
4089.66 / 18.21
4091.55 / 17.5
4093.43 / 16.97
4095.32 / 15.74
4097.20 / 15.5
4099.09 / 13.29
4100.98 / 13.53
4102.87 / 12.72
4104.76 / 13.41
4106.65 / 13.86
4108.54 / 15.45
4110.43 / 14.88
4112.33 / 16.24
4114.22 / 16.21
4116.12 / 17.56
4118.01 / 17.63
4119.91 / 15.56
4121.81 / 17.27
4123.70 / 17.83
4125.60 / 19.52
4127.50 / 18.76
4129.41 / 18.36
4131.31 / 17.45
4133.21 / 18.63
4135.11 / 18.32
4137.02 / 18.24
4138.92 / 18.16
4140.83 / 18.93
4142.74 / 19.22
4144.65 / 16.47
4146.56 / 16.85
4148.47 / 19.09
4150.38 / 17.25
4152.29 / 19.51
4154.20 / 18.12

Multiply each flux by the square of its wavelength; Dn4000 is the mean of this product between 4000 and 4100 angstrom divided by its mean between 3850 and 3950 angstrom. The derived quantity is 1.3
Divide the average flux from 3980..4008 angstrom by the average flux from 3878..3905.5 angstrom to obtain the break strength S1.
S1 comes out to 1.33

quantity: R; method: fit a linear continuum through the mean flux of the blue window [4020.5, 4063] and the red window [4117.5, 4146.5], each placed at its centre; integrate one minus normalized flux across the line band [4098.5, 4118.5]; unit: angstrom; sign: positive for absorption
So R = 3.5 angstrom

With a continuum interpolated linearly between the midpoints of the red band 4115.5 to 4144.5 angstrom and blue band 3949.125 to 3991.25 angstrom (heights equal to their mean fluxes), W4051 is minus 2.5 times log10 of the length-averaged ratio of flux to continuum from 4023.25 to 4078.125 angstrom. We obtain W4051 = -0.13 mag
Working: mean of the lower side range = 14.3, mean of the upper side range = 18.1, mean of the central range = 18.2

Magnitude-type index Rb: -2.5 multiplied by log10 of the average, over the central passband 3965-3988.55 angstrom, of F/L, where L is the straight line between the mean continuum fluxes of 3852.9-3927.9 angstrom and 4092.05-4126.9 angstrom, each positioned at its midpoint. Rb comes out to 0.17 mag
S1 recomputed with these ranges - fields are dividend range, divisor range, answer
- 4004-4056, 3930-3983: 1.36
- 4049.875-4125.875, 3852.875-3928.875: 1.11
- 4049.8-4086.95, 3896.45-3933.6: 1.14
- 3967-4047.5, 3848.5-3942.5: 1.16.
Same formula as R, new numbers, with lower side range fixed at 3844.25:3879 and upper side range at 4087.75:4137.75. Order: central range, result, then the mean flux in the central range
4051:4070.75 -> -2.4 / 18.3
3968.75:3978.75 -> 3.2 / 10.8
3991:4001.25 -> -1.7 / 18.8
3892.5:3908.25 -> 0.5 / 15.3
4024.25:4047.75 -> -3.0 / 18.3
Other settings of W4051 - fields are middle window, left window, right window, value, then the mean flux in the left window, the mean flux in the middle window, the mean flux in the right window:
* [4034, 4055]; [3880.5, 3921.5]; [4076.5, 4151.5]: -0.146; 14.8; 18.6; 16.9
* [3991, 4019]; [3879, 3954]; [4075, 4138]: -0.208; 15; 19.1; 16.7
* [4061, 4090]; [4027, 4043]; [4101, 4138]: -0.002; 18.6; 17.7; 16.7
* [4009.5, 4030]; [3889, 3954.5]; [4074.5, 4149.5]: -0.181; 15.4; 19.1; 16.9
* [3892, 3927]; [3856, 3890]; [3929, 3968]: -0.107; 14.4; 15.9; 14.4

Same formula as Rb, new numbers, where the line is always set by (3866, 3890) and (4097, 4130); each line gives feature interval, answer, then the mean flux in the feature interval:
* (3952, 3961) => -0.040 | 14.8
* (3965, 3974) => 0.422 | 9.79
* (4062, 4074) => -0.153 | 17.8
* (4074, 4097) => -0.102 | 17.2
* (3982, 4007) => -0.237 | 18.3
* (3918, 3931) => -0.151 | 16.1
